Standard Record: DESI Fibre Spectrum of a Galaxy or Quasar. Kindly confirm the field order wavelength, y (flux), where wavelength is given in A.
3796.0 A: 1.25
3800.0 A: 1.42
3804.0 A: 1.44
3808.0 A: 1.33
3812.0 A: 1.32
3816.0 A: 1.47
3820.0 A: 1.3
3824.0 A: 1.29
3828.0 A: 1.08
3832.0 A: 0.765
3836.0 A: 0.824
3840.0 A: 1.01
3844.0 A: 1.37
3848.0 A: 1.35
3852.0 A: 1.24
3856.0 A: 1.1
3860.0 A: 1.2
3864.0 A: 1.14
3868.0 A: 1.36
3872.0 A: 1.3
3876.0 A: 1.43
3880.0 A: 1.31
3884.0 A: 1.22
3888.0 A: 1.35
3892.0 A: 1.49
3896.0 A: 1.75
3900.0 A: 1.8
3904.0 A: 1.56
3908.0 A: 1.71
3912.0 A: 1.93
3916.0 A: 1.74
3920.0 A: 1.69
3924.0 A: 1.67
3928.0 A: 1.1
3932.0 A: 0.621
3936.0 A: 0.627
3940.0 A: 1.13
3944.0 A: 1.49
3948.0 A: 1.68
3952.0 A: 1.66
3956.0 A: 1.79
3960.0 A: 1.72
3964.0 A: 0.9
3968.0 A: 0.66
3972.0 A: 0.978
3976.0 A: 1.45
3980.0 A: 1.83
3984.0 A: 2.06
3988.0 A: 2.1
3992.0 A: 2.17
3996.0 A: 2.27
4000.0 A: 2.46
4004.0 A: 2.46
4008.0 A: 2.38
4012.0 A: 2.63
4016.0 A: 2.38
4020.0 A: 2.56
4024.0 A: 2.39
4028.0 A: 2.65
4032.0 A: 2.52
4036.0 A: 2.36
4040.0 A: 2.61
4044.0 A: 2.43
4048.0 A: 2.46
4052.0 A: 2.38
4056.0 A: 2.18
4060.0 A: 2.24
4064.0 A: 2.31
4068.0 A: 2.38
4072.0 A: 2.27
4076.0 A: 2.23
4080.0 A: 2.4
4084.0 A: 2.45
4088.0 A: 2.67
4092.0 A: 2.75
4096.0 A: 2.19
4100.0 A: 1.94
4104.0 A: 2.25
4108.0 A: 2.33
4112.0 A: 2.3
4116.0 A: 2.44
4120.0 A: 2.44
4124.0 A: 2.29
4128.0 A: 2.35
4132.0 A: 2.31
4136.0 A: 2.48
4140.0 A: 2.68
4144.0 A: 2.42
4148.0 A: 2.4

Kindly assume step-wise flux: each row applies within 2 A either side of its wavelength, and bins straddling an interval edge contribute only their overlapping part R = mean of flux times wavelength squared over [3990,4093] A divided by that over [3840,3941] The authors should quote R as 1.92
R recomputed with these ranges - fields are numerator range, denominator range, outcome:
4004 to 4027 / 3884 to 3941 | 1.81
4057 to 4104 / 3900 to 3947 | 1.80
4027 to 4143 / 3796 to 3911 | 2.02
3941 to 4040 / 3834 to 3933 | 1.52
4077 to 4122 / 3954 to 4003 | 1.47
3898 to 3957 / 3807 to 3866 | 1.31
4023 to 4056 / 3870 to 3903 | 1.82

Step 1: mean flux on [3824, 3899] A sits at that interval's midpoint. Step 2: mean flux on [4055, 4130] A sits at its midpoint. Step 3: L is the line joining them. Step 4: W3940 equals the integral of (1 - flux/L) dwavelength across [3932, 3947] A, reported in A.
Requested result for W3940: 5.2 A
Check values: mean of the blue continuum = 1.25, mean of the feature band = 1.06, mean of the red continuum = 2.34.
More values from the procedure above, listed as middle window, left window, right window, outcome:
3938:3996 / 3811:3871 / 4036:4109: 8.3 A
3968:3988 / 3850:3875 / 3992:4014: 6.1 A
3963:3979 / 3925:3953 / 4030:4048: 5.5 A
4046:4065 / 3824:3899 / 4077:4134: -1.6 A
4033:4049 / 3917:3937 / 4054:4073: -2.8 A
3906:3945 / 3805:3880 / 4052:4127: 5.3 A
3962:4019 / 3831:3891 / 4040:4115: -0.2 A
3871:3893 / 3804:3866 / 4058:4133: 0.9 A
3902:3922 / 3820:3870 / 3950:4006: -3.8 A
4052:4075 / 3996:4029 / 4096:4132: 0.9 A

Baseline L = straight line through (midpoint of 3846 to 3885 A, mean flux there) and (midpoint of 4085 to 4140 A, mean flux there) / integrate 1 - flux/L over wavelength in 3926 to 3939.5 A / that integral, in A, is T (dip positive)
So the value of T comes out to 6.4 A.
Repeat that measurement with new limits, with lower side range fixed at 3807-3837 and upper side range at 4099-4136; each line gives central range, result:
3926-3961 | 7.5 A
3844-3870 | 1.4 A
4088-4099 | -1.2 A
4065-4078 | -1.0 A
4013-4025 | -3.3 A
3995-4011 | -4.6 A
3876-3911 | -1.8 A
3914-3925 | -1.1 A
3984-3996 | -2.1 A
